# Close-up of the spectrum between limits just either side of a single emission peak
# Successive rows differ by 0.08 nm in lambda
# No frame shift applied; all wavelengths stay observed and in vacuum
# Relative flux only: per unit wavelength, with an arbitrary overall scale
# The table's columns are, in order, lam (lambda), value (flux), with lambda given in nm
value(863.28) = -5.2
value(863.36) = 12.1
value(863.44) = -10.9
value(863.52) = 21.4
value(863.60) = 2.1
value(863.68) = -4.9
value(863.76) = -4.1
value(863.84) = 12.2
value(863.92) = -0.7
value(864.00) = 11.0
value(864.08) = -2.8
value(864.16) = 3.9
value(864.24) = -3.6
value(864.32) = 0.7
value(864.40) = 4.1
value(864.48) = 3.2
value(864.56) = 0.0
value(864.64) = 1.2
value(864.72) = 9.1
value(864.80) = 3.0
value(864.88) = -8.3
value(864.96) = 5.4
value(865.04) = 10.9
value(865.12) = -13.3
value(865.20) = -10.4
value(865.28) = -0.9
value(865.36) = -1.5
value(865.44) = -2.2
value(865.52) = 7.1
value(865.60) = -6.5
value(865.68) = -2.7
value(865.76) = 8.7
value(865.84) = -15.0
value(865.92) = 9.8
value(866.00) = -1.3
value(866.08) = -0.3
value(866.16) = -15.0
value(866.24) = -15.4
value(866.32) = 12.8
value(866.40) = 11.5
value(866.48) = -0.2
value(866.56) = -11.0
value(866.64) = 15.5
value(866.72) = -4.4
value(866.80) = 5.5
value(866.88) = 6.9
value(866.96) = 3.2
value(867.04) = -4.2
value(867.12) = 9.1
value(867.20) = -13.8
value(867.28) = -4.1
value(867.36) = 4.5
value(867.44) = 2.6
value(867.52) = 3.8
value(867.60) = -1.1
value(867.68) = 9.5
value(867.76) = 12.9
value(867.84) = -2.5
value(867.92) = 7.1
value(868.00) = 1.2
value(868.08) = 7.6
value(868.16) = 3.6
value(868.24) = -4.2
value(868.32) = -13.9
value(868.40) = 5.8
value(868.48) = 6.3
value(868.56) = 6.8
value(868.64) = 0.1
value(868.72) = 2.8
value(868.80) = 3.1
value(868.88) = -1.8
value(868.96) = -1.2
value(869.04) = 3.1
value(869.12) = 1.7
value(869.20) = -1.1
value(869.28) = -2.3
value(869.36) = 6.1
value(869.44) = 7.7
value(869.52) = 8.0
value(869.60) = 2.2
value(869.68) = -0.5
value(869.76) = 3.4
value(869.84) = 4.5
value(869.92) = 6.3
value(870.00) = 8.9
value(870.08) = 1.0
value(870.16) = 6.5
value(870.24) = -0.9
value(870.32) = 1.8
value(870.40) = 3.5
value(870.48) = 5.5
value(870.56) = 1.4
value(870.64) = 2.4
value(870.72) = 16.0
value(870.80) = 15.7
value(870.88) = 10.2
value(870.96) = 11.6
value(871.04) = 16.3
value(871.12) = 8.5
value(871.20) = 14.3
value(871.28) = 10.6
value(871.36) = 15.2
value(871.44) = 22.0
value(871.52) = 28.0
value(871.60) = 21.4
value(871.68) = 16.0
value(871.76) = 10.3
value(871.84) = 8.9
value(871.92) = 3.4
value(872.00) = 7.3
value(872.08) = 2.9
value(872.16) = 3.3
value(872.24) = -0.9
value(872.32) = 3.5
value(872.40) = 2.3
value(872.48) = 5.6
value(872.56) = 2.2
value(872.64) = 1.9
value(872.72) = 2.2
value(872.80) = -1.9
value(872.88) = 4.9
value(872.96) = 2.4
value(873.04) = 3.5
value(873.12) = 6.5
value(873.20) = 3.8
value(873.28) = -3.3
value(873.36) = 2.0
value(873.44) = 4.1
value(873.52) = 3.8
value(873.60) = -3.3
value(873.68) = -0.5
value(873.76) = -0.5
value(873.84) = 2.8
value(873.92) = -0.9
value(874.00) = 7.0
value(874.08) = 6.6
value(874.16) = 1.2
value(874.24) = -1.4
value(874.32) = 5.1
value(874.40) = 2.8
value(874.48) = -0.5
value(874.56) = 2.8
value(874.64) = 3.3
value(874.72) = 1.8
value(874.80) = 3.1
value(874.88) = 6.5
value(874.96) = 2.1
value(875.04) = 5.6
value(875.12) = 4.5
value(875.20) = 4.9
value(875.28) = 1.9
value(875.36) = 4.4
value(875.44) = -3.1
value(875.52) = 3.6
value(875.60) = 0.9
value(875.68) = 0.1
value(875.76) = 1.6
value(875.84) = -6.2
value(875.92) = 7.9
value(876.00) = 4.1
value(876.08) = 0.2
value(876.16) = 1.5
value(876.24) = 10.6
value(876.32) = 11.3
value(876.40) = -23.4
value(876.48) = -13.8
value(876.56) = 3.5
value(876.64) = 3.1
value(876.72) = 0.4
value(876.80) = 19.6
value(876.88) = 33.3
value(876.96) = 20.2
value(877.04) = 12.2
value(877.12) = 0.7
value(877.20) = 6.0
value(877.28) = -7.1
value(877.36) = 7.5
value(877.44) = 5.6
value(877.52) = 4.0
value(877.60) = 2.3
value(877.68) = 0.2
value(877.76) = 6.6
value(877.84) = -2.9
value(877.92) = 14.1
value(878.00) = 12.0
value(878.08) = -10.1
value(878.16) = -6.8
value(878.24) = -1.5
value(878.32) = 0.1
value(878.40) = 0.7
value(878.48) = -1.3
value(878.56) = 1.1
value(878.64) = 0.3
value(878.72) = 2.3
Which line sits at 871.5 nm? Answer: [O II]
